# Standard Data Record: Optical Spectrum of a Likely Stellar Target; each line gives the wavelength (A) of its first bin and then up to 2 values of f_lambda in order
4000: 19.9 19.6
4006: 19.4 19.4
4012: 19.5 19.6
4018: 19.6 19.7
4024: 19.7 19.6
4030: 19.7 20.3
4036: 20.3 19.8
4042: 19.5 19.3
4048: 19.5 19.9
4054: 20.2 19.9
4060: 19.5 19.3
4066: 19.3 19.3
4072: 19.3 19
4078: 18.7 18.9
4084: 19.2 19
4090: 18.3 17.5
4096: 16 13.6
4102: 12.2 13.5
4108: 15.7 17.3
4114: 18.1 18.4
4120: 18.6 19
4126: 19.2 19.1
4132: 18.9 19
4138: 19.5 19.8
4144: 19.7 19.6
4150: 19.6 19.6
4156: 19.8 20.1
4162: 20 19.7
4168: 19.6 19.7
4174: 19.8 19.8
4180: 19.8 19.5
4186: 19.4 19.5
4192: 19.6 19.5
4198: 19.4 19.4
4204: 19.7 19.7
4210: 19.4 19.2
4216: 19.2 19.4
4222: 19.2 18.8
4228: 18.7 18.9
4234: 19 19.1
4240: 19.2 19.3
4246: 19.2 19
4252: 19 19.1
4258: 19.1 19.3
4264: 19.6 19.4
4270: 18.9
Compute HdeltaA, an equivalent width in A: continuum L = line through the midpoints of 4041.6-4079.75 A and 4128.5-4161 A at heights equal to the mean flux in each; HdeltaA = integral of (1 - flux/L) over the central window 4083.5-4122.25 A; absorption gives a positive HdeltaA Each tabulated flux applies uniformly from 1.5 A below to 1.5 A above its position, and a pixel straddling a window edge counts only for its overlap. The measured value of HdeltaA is 5.53 A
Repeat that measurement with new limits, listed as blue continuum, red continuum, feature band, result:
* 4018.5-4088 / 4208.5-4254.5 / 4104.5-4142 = 2.1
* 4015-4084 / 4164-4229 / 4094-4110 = 4.2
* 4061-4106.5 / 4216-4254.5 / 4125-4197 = -4.9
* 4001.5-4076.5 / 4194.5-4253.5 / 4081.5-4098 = 1.3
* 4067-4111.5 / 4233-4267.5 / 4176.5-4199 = -1.4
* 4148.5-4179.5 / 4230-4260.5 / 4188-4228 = 0.1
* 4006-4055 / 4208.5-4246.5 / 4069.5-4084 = 0.4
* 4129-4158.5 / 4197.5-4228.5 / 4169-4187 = -0.3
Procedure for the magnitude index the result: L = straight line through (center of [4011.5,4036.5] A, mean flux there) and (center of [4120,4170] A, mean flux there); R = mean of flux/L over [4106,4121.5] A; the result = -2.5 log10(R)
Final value 0.12 mag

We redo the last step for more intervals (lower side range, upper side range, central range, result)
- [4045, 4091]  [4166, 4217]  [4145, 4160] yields -0.014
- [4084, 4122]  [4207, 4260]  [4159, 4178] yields -0.110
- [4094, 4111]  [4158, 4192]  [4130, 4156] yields -0.120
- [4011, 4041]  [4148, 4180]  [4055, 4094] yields 0.041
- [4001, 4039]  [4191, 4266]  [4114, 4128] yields 0.042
